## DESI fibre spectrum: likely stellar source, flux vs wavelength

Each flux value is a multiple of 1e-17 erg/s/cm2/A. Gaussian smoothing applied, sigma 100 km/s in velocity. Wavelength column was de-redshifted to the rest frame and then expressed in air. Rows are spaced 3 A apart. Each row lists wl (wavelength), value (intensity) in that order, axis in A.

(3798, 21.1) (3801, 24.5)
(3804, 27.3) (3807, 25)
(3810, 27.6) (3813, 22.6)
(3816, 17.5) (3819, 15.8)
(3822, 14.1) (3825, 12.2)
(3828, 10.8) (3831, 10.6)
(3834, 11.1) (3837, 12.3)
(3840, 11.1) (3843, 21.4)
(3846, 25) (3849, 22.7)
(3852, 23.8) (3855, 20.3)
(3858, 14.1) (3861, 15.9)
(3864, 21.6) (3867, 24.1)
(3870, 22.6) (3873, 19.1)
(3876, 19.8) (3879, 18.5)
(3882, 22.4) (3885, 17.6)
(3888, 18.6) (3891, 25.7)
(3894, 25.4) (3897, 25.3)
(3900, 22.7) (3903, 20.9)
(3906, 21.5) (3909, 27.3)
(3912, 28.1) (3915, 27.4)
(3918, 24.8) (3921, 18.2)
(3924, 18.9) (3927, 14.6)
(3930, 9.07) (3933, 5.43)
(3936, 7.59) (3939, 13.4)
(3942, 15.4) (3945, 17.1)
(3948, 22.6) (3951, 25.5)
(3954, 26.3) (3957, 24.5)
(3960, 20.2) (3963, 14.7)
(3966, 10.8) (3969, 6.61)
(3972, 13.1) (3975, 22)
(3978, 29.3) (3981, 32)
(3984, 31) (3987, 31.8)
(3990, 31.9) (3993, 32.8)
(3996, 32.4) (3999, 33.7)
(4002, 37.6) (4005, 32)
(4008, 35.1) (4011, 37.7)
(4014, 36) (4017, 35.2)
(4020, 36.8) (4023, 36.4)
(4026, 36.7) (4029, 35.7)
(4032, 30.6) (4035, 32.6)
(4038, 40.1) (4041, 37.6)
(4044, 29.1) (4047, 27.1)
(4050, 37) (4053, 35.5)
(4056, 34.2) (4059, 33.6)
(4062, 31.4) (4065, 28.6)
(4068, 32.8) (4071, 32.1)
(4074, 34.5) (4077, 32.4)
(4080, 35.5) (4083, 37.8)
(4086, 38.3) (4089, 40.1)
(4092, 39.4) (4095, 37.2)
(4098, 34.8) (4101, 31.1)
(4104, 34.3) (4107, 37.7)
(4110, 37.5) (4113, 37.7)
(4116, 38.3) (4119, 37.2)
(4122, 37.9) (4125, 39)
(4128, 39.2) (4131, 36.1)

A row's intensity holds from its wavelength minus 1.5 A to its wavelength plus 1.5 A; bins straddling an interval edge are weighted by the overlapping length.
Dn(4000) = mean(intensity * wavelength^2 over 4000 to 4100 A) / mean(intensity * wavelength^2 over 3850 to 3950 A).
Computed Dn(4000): 1.91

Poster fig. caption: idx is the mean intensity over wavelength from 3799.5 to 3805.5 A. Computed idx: 25.9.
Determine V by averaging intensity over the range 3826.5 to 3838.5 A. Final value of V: 11.2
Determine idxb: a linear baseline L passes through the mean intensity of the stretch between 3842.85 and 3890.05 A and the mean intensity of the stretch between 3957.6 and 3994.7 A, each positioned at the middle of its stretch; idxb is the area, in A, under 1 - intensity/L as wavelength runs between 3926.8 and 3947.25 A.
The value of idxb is 9.4 A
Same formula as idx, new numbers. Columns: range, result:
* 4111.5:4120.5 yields 37.7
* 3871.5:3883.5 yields 19.9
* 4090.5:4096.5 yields 38.3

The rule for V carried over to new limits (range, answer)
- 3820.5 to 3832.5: 11.9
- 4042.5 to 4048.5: 28.1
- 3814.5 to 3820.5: 16.7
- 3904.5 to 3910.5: 24.4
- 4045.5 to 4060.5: 33.5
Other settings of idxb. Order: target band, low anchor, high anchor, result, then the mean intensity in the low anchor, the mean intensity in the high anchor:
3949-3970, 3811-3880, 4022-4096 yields 6.2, 17.8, 34.6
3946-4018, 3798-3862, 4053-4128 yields 3.9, 18.4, 35.6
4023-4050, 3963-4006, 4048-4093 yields -2.2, 26.4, 34.7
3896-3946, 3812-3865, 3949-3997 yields 5.5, 16.7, 24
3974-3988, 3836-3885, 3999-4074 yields 0.1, 19.7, 34.2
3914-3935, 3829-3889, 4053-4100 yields 6.2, 18.6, 34.8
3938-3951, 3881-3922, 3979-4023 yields 4.6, 23.4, 34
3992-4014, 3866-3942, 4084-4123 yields -4.8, 19.8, 37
